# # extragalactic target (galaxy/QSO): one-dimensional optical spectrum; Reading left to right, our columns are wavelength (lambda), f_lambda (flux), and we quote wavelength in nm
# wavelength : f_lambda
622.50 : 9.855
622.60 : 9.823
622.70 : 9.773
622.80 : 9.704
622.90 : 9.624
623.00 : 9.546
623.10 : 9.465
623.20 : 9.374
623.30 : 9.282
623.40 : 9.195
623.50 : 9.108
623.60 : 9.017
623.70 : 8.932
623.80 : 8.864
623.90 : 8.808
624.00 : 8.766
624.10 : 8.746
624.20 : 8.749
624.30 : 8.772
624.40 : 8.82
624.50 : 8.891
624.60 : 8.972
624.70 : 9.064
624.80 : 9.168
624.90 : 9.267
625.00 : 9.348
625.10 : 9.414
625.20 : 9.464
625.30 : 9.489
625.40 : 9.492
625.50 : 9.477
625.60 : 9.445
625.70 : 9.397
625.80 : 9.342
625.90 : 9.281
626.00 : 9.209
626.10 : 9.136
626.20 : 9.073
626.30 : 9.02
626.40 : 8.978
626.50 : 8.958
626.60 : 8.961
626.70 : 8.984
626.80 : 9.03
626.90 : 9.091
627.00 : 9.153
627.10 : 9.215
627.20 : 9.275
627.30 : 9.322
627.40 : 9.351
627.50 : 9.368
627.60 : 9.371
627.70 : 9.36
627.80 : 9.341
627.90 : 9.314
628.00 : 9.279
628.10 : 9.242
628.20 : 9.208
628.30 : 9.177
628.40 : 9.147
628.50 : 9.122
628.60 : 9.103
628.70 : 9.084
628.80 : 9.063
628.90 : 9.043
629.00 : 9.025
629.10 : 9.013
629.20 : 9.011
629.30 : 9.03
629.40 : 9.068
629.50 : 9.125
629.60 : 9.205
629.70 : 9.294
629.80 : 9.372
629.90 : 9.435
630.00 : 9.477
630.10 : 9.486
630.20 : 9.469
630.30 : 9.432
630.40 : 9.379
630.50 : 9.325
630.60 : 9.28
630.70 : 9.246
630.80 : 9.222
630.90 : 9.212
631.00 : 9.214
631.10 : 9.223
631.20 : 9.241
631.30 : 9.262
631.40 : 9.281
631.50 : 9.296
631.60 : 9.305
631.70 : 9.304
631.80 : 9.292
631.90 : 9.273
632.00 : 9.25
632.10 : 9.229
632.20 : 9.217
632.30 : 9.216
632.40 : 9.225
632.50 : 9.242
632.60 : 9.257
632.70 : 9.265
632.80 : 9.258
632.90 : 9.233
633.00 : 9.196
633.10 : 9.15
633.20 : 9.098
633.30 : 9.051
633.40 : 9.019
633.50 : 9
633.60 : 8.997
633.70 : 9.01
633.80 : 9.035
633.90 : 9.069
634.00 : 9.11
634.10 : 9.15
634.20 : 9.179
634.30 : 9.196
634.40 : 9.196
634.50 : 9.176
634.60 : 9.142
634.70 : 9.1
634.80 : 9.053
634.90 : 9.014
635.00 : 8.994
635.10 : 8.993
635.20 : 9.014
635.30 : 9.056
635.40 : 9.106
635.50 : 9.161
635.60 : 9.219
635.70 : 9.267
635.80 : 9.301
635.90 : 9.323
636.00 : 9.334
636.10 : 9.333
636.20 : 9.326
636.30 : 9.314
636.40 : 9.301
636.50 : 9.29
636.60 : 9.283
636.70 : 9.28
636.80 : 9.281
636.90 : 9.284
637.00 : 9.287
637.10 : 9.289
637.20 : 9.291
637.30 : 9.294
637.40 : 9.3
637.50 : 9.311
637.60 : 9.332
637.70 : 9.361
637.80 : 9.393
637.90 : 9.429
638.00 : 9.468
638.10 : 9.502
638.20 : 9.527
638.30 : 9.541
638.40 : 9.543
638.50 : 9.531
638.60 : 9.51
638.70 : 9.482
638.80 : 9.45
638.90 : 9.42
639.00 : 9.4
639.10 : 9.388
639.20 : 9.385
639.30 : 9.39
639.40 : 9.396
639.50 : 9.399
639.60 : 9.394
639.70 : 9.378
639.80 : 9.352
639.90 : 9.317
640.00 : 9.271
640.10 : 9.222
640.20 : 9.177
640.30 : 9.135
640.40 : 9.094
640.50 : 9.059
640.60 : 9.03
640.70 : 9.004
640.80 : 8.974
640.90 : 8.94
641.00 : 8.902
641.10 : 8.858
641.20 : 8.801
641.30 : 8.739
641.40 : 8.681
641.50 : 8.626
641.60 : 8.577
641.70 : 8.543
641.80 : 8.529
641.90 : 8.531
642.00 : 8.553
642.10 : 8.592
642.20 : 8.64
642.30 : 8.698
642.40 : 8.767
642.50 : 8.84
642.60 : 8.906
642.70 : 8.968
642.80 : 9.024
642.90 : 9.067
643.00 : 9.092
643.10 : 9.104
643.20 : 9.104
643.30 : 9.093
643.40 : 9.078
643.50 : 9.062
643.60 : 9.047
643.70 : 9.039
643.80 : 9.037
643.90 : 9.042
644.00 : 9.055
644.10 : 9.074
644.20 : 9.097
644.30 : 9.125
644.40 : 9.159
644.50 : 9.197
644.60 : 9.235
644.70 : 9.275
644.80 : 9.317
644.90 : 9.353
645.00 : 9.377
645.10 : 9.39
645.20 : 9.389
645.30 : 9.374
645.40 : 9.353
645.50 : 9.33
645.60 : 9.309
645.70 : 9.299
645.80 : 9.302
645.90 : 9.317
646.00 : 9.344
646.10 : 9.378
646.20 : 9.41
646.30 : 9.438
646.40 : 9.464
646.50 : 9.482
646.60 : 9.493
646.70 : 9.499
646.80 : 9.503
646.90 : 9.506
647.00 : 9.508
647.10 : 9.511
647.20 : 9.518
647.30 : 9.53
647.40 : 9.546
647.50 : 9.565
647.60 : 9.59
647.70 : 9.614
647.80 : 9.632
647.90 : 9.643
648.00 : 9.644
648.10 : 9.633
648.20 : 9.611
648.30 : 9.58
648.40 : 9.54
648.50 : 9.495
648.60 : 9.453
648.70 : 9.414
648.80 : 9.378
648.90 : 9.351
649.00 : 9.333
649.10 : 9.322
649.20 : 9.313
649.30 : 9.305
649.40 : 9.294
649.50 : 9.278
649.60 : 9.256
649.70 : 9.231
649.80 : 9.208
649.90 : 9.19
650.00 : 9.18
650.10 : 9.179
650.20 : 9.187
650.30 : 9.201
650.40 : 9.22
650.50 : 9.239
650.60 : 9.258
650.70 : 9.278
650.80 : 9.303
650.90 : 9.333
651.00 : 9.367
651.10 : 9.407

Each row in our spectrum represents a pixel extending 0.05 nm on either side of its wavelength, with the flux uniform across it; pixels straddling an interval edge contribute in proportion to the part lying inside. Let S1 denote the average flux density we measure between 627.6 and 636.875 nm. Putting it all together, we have 9.21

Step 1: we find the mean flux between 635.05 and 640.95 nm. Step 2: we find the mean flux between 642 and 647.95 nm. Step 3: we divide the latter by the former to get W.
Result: 0.99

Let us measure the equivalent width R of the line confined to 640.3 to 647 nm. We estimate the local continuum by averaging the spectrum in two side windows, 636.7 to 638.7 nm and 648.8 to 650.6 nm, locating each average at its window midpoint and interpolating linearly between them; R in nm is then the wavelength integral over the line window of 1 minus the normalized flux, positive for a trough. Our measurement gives 0.17 nm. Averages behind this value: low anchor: 9.39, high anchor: 9.26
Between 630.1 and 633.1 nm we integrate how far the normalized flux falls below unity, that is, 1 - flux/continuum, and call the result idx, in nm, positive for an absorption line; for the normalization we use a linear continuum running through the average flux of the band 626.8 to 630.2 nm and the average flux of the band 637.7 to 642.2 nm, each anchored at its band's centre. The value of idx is -0.02 nm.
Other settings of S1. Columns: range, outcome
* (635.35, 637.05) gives 9.28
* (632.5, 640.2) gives 9.26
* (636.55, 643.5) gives 9.14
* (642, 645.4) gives 9.08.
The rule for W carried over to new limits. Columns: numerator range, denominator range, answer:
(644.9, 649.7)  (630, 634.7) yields 1.02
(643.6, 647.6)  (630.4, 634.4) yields 1.02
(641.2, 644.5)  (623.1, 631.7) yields 0.97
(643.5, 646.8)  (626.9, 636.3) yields 1.01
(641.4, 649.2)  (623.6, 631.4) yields 1.01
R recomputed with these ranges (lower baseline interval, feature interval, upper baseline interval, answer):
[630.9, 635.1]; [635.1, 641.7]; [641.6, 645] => -0.12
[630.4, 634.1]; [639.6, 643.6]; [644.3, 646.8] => 0.16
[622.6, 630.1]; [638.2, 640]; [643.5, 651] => -0.03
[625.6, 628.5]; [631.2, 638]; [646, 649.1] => 0.07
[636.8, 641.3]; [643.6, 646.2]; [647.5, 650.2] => 0.03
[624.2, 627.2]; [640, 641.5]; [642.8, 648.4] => 0.05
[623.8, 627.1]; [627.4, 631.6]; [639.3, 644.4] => -0.07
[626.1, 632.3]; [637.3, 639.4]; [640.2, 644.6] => -0.10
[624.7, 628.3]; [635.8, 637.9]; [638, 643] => -0.04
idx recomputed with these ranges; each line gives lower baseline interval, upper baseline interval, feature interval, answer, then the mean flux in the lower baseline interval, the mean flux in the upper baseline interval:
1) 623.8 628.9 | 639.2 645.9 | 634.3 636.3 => -0.01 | 9.16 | 9.07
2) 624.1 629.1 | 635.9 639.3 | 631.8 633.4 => 0.01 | 9.17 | 9.38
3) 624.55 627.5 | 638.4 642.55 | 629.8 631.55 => -0.03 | 9.22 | 9.05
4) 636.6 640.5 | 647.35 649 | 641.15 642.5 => 0.11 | 9.36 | 9.54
